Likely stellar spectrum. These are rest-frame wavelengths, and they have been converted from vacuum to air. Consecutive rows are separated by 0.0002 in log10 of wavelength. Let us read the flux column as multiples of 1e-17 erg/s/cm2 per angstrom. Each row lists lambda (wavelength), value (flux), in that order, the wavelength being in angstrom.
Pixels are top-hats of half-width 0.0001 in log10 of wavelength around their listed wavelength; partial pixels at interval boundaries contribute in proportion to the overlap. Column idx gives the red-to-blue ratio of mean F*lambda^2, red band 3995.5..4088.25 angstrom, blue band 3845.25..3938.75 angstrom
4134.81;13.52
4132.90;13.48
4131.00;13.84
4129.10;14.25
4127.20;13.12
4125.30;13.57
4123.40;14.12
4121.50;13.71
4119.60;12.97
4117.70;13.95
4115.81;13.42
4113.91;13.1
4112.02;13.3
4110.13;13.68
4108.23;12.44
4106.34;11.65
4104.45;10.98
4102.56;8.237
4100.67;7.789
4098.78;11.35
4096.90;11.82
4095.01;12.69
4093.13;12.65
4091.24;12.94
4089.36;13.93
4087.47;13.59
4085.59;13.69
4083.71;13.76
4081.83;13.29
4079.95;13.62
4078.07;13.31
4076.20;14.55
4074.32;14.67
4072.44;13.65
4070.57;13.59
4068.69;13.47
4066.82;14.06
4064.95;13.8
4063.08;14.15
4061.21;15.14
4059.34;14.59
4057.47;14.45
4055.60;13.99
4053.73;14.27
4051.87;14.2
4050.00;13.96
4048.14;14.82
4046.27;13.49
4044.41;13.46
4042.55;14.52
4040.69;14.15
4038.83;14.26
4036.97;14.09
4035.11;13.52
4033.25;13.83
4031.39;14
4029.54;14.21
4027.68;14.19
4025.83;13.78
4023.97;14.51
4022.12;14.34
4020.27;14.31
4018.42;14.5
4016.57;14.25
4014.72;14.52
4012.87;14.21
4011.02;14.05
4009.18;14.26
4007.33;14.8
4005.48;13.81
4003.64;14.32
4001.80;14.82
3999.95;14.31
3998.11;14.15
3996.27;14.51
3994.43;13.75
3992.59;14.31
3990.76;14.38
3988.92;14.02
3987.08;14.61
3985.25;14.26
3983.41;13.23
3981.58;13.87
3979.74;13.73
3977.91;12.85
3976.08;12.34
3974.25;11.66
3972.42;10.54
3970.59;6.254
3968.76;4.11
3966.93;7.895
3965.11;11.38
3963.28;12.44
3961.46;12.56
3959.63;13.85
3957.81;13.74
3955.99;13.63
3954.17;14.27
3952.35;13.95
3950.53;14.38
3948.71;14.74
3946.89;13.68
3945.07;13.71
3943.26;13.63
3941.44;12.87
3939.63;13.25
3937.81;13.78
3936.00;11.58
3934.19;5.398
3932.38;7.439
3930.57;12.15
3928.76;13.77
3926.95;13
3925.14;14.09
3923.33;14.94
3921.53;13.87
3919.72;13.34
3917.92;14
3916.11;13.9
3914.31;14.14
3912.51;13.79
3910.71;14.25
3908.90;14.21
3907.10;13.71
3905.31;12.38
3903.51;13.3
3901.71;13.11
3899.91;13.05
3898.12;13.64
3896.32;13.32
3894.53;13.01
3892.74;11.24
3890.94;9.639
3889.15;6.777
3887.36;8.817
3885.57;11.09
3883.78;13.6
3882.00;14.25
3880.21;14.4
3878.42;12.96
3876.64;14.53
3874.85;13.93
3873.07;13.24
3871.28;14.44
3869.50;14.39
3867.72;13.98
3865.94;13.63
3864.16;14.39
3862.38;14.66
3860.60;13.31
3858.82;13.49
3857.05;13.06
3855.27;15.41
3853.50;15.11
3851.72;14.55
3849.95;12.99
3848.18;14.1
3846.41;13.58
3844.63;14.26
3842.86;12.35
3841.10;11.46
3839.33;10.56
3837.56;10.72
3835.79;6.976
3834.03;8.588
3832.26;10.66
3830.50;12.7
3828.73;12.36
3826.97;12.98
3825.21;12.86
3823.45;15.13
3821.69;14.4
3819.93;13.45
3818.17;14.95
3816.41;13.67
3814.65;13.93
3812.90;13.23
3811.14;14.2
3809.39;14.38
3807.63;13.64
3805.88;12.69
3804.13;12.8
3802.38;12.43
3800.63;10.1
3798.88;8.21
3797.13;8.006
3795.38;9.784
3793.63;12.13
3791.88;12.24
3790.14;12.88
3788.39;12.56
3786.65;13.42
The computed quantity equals 1.2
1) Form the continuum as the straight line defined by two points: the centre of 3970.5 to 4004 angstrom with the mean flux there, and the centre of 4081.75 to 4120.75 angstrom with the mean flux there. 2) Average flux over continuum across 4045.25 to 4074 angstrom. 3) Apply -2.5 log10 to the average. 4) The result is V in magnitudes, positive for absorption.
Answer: -0.11 mag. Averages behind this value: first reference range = 13.4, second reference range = 12.4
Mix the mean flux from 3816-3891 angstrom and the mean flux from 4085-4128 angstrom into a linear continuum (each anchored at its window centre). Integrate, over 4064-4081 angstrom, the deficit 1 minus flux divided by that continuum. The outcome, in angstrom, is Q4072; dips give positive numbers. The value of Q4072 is -1.72 angstrom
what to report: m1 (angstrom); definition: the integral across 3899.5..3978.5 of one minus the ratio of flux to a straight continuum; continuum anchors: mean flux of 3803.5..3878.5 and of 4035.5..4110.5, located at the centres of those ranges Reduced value 4.5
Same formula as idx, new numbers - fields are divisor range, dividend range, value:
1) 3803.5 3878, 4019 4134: 1.15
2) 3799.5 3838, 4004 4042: 1.25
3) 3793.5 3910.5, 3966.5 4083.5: 1.17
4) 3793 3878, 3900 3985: 1.03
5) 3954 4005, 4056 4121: 1.09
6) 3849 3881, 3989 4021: 1.09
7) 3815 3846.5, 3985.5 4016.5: 1.27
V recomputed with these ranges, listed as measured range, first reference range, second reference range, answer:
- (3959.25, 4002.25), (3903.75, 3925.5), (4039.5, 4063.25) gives 0.13 mag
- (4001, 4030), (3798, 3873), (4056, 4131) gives -0.09 mag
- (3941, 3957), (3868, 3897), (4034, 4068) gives -0.06 mag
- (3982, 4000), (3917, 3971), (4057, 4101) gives -0.12 mag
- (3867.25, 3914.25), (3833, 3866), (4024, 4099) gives 0.01 mag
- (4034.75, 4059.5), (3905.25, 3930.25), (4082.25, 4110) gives -0.13 mag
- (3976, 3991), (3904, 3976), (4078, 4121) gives -0.10 mag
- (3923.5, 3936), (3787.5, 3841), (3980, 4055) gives 0.18 mag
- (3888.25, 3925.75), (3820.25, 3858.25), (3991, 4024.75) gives 0.02 mag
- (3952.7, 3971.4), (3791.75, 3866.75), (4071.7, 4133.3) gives 0.15 mag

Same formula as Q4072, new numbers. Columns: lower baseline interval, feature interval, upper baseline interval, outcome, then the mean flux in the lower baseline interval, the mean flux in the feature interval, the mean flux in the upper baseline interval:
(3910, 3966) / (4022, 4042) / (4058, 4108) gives -1.65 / 13.1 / 14.1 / 13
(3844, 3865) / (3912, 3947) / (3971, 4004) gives 2.49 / 14.1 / 12.8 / 13.5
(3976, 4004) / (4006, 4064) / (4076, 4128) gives -3.11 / 14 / 14.2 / 12.7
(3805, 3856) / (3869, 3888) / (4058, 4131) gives -0.42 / 13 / 13.3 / 13.1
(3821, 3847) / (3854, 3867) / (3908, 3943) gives -1.95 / 11.9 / 14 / 12.8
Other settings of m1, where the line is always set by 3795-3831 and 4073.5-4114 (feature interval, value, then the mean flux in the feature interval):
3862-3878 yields -1.8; 14.1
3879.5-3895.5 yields 1.6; 11.4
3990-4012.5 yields -3.0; 14.3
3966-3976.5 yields 3.3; 8.64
